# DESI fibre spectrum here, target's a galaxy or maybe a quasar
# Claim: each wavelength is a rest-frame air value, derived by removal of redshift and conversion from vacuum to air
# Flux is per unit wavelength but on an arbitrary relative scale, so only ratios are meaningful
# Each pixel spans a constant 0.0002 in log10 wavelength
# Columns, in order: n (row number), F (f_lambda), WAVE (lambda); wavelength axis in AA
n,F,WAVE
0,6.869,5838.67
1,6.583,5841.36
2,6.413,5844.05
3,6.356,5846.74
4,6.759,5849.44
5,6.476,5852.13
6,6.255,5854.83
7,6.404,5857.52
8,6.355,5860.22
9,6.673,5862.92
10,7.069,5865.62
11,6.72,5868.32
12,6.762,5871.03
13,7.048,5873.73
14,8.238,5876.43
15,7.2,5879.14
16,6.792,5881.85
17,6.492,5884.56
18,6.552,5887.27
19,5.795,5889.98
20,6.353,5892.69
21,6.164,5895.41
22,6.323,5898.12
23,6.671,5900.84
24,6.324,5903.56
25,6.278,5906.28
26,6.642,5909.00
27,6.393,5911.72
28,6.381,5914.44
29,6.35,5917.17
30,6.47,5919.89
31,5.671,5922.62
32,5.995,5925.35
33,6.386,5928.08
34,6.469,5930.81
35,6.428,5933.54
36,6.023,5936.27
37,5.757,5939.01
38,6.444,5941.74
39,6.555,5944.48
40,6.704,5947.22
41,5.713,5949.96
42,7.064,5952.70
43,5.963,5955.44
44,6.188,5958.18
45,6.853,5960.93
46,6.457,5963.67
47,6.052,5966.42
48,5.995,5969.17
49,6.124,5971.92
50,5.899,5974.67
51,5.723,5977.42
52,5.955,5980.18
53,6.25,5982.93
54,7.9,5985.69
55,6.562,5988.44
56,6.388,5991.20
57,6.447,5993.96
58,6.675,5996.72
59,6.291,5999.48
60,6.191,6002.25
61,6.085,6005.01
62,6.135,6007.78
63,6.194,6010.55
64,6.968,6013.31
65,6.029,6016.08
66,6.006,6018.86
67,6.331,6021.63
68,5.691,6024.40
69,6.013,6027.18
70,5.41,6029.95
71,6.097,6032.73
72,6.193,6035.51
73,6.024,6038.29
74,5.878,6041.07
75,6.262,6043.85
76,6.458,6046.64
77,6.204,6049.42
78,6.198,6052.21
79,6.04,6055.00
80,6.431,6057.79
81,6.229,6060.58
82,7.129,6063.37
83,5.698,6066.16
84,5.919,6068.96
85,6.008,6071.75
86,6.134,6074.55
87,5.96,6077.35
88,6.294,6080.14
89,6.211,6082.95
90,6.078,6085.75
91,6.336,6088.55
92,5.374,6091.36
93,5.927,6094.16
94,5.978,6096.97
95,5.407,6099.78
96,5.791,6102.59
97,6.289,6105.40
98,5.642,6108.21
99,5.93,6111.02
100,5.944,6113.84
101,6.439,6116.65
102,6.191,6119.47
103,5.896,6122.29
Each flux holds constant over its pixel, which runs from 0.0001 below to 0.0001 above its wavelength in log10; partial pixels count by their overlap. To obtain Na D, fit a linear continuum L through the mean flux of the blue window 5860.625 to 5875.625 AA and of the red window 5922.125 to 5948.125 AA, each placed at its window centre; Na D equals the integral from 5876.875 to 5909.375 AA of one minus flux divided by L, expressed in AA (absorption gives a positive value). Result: 0.7 AA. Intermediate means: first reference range 6.88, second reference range 6.25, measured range 6.51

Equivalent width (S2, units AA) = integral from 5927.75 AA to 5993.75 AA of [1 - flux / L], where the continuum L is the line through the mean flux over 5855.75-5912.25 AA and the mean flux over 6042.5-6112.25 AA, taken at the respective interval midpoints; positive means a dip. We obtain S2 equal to 0.8 AA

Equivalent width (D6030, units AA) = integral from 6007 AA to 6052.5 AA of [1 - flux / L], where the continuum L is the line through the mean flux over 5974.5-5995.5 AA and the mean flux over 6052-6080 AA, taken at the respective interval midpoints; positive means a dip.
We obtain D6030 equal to 1.21 AA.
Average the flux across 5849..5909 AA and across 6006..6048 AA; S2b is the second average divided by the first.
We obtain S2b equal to 0.92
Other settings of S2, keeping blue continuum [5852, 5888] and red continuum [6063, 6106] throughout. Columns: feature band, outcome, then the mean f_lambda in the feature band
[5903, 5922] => 0.8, 6.38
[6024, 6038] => 0.7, 5.9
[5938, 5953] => 0.4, 6.34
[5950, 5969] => 0.3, 6.35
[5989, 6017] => -0.2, 6.35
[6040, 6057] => -0.1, 6.19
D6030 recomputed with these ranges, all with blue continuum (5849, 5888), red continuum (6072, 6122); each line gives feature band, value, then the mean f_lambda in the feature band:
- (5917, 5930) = 0.8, 6.17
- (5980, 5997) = -0.7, 6.64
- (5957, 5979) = 1.0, 6.16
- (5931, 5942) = 0.6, 6.17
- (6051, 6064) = -0.5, 6.37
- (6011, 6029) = 0.3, 6.16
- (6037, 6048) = 0.0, 6.15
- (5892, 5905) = 0.6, 6.36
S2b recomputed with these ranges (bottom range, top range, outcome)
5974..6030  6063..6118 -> 0.96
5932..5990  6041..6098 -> 0.97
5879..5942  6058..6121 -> 0.96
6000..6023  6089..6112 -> 0.93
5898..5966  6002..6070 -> 0.97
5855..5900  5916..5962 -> 0.94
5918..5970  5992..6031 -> 0.99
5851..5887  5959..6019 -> 0.93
